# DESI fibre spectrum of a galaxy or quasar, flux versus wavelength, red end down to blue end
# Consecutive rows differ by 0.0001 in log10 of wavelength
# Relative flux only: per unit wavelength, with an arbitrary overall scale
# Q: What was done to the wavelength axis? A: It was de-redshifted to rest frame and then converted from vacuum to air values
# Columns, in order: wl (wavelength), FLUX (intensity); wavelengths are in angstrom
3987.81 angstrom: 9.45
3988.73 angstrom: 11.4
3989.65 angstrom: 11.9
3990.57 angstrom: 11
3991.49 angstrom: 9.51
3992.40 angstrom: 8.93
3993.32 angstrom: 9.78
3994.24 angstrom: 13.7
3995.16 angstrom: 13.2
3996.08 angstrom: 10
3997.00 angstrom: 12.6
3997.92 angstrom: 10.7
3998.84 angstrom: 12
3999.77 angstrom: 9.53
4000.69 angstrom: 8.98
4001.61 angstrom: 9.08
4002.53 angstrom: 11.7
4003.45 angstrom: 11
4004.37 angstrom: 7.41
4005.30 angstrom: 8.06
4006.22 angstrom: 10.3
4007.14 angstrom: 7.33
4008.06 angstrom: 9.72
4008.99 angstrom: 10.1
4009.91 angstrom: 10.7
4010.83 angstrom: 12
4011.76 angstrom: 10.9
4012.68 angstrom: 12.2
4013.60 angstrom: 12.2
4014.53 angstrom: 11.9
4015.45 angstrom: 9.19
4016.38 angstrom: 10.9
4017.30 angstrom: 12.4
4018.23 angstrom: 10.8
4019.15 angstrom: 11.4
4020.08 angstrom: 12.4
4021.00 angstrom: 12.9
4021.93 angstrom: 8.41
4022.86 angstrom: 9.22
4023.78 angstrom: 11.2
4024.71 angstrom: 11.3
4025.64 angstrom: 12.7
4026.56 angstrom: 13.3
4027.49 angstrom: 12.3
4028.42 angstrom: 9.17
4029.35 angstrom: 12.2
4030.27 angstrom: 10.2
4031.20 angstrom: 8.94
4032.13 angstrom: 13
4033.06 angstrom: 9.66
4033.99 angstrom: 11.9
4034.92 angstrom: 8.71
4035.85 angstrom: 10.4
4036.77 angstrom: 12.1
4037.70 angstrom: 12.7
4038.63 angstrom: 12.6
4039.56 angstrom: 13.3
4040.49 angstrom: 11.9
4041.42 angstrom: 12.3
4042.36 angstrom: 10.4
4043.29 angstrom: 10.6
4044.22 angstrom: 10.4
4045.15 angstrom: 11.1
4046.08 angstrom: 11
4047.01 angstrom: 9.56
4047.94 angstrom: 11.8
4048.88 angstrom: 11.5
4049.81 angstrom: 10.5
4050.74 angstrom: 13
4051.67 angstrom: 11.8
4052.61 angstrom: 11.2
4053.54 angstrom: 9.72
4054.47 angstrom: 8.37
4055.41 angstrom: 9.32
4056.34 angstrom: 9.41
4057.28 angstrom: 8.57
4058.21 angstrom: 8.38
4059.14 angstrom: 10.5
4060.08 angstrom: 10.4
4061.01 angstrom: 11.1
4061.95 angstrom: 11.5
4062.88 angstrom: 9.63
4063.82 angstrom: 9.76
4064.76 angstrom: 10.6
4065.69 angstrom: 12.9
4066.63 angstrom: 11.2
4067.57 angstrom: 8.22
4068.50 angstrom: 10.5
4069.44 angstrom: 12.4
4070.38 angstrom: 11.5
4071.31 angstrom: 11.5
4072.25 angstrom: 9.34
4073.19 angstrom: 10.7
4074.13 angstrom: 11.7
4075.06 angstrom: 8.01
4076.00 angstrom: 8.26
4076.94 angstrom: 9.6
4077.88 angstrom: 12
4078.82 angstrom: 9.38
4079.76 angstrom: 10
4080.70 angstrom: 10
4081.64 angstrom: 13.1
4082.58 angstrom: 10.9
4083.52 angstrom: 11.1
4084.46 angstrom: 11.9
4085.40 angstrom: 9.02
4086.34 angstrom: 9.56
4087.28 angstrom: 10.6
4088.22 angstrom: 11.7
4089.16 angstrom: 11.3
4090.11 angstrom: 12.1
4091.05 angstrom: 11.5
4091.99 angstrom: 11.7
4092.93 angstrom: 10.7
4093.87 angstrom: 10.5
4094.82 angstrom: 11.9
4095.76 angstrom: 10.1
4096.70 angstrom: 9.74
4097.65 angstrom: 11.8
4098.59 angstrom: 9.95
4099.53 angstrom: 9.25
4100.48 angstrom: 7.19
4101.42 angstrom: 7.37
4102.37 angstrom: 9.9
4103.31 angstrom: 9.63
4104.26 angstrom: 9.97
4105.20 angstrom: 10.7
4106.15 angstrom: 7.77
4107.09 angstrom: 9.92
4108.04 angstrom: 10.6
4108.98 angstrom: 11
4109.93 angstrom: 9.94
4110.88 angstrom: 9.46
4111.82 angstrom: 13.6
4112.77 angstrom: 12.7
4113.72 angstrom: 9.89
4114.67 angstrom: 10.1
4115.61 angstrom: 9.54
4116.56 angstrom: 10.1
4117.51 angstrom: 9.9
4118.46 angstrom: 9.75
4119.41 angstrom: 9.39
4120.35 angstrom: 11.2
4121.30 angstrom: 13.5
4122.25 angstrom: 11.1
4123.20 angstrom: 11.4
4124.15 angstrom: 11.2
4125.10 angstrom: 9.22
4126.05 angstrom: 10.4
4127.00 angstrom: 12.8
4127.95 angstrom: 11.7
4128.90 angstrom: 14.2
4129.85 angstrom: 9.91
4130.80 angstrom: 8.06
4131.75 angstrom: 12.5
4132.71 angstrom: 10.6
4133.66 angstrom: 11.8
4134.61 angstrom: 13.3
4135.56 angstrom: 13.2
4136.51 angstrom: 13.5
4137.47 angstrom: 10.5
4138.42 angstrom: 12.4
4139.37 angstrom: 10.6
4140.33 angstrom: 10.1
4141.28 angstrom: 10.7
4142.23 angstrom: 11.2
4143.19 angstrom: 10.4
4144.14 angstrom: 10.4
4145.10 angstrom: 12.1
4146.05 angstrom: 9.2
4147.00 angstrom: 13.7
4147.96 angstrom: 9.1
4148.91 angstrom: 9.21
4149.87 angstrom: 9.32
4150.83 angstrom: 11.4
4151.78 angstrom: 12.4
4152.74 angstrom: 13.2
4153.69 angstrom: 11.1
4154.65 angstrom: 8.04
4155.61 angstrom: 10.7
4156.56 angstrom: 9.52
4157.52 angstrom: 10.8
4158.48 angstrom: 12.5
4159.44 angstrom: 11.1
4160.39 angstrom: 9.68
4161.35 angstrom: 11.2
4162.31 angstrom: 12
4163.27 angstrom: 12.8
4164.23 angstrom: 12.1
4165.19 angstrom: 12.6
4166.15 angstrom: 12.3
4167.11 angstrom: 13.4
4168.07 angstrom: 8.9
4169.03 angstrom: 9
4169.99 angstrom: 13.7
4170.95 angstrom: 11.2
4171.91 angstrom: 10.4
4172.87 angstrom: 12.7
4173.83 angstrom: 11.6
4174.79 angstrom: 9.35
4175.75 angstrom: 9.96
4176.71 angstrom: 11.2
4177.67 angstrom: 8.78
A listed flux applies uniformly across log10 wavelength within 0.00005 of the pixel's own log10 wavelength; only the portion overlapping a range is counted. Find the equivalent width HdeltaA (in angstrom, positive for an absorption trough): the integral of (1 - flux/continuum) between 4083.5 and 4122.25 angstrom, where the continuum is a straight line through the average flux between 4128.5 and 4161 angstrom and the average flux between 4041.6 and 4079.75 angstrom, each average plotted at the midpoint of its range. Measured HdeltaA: 1.17 angstrom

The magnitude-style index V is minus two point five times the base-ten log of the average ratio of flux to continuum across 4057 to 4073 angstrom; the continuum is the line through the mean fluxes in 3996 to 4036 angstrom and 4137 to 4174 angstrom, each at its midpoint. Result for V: 0.04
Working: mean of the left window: 10.7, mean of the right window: 11.1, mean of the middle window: 10.5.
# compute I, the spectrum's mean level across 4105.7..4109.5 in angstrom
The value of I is 9.85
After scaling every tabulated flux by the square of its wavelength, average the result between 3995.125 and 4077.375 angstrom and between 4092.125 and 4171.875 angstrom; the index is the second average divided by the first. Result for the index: 1.1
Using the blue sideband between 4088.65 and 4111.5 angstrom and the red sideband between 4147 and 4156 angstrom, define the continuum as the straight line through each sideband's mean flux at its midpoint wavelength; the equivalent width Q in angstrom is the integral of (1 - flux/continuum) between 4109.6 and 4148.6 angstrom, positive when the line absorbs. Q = -2.3 angstrom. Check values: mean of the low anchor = 10.2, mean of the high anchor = 10.7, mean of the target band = 11.1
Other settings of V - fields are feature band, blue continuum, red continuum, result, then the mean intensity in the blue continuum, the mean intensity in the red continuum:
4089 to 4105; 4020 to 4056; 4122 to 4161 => 0.084 mag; 11.1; 11.1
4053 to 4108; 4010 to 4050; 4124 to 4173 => 0.098 mag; 11.2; 11.2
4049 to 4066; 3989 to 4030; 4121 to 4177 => 0.060 mag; 10.8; 11.2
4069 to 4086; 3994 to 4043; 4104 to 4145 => 0.040 mag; 11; 11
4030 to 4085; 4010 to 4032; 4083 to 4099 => 0.035 mag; 11.2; 10.9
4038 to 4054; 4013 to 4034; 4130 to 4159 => -0.018 mag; 11.2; 11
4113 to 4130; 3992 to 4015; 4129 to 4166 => 0.016 mag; 10.6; 11.2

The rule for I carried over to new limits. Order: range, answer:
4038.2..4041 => 12.6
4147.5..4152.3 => 10.3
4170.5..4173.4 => 11.4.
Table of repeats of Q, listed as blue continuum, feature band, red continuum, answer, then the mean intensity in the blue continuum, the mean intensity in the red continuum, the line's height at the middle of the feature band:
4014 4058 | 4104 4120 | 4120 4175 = 1.3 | 11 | 11.3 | 11.2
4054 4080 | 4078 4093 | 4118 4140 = -0.6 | 10.2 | 11.4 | 10.5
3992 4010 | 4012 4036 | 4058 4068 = -1.9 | 10.2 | 10.4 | 10.3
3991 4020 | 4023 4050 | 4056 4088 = -1.9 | 10.6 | 10.4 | 10.5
